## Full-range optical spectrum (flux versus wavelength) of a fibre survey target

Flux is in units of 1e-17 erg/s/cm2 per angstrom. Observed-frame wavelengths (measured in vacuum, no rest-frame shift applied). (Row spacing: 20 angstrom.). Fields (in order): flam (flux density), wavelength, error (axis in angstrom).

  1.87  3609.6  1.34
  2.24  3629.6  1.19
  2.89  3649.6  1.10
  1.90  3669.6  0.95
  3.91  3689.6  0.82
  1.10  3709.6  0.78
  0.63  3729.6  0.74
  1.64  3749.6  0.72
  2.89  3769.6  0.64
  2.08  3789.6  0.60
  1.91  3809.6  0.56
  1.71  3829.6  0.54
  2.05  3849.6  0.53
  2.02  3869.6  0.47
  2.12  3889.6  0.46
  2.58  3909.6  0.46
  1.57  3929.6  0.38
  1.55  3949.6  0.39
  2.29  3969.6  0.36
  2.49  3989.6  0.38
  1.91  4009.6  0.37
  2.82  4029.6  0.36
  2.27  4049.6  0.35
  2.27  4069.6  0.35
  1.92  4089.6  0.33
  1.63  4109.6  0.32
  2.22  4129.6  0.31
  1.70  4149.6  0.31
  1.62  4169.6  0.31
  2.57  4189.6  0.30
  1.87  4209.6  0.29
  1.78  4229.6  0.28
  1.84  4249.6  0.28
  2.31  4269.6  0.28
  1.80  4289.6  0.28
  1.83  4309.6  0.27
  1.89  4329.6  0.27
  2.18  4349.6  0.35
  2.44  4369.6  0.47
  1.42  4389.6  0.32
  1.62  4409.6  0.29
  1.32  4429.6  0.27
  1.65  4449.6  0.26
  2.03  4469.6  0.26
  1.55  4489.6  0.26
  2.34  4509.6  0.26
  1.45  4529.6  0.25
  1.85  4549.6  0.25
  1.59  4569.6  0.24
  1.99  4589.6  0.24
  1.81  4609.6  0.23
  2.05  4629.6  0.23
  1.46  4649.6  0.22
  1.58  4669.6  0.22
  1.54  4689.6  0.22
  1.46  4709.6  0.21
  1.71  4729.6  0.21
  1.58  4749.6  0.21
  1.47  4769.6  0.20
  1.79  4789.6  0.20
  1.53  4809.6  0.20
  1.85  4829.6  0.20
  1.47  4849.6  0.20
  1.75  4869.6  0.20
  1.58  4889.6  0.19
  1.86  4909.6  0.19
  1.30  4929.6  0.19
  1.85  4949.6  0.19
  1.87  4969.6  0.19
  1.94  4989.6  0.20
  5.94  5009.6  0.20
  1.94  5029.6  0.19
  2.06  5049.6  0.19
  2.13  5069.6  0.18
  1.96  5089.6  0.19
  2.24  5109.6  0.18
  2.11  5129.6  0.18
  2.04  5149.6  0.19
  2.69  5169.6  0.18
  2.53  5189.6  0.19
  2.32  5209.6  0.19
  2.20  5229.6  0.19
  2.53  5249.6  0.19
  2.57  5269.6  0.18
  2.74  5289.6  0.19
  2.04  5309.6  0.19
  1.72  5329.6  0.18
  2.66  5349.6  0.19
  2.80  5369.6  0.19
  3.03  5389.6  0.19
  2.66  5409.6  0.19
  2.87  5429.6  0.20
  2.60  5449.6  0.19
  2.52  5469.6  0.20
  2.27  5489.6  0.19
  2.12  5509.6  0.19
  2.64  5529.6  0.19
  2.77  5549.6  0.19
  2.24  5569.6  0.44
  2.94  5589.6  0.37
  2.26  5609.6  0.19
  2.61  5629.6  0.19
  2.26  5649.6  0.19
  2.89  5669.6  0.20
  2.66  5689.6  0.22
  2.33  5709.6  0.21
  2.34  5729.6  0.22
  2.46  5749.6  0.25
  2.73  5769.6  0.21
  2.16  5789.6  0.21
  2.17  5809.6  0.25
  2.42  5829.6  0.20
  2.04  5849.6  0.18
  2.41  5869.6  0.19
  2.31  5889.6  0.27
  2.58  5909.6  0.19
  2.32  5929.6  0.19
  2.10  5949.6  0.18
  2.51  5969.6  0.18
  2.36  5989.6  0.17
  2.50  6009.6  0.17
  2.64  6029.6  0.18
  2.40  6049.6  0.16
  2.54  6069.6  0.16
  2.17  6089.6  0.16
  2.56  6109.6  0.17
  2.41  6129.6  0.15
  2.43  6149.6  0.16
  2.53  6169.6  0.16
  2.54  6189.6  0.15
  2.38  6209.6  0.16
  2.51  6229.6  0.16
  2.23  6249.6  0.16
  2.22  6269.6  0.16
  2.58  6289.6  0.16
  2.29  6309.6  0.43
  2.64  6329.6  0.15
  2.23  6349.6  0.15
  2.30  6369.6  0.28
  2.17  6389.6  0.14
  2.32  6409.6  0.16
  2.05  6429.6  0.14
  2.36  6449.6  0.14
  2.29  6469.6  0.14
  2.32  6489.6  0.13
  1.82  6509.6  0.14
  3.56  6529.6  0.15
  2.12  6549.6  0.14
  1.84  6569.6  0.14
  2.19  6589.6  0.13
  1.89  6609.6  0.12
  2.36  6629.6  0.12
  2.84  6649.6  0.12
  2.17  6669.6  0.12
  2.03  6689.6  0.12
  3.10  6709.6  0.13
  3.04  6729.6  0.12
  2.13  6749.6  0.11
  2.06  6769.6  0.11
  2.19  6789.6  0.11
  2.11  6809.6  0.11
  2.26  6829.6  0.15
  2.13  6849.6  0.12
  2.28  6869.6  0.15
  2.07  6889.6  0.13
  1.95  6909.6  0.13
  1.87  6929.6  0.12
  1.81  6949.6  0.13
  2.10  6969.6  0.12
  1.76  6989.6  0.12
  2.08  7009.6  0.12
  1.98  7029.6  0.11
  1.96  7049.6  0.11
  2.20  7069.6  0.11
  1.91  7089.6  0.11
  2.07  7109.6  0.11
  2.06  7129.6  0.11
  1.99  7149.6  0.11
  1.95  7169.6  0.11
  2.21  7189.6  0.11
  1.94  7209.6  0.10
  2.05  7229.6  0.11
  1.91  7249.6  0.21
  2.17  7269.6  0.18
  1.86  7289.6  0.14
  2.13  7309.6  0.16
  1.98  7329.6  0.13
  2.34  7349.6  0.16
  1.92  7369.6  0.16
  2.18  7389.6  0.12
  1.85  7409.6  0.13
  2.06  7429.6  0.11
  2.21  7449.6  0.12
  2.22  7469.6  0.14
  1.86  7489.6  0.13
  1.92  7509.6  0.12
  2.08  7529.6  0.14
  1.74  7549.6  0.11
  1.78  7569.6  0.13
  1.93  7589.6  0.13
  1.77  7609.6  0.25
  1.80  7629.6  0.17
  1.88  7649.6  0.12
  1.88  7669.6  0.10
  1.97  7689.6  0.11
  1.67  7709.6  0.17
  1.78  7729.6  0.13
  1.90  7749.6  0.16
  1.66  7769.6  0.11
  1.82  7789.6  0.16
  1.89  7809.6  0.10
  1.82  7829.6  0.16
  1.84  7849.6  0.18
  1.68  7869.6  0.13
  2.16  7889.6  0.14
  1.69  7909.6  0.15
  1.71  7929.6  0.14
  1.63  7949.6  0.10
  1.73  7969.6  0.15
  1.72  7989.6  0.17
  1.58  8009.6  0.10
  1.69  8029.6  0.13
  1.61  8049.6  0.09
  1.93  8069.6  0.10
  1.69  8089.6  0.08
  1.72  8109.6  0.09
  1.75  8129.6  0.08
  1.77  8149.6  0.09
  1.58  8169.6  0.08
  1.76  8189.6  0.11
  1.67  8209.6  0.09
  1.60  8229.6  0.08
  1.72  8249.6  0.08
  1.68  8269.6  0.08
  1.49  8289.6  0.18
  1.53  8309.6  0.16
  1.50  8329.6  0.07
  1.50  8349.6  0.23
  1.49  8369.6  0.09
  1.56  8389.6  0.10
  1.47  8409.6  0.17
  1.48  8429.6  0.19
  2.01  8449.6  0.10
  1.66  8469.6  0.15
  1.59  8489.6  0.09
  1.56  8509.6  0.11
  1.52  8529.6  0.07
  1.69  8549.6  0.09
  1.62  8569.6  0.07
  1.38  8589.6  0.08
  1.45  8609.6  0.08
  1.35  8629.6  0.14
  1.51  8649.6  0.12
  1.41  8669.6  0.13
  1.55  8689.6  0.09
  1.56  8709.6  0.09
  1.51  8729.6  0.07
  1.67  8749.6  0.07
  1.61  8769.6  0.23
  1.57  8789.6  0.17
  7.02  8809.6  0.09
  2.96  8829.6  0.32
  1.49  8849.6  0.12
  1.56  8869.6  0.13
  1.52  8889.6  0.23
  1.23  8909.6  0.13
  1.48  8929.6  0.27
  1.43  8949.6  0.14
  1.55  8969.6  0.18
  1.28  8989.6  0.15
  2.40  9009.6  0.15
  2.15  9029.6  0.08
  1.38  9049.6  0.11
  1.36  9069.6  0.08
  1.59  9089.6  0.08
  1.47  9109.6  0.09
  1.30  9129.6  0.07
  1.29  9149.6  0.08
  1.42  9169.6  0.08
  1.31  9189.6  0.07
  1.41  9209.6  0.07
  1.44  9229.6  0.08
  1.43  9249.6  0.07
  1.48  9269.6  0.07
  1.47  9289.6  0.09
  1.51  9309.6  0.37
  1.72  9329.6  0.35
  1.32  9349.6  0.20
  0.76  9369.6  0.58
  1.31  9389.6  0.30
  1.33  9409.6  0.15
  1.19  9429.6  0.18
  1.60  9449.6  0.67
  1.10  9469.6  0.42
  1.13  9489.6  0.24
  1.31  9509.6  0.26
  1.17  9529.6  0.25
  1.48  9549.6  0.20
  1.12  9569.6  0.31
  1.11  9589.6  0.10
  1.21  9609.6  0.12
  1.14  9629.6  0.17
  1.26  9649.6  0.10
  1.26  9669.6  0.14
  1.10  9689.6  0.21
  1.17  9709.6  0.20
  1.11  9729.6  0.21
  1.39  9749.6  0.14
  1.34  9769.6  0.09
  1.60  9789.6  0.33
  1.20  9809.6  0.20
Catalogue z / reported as 0.34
